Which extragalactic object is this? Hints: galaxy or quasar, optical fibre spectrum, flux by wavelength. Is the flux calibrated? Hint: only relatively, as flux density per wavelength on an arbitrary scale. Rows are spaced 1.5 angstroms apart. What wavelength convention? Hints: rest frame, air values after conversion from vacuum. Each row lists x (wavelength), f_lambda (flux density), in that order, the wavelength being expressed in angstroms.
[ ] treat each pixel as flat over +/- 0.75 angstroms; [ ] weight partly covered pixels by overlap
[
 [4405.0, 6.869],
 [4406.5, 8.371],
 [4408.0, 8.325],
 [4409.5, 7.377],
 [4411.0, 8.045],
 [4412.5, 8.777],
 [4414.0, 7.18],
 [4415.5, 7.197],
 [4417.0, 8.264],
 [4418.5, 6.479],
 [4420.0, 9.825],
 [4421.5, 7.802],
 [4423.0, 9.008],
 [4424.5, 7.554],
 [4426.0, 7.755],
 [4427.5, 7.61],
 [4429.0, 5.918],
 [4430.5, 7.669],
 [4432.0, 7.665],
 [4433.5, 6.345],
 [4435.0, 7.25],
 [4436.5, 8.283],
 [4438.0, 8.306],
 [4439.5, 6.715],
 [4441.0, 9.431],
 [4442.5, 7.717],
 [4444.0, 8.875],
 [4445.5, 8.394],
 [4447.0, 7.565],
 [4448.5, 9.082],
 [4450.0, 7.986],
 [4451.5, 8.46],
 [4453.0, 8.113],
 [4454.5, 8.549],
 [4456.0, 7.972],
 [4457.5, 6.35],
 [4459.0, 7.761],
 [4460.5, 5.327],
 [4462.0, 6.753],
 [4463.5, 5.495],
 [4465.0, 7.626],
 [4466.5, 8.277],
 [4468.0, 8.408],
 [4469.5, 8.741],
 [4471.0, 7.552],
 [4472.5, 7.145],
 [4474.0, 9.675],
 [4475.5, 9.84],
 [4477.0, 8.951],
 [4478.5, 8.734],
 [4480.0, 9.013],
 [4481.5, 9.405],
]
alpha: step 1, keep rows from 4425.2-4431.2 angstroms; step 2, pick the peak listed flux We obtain 7.755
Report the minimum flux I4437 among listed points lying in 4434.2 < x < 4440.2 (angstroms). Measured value 6.715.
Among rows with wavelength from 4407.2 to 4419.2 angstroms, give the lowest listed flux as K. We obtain 6.479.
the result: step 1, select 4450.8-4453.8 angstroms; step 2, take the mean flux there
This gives 8.29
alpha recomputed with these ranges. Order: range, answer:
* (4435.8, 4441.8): 9.431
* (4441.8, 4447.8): 8.875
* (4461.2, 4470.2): 8.741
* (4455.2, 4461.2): 7.972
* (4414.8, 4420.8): 9.825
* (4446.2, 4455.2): 9.082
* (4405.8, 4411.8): 8.371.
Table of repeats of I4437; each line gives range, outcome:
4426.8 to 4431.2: 5.918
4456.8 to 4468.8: 5.327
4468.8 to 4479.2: 7.145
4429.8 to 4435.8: 6.345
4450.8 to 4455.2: 8.113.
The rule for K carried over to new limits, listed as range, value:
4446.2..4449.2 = 7.565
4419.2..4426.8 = 7.554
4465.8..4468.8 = 8.277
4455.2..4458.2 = 6.35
